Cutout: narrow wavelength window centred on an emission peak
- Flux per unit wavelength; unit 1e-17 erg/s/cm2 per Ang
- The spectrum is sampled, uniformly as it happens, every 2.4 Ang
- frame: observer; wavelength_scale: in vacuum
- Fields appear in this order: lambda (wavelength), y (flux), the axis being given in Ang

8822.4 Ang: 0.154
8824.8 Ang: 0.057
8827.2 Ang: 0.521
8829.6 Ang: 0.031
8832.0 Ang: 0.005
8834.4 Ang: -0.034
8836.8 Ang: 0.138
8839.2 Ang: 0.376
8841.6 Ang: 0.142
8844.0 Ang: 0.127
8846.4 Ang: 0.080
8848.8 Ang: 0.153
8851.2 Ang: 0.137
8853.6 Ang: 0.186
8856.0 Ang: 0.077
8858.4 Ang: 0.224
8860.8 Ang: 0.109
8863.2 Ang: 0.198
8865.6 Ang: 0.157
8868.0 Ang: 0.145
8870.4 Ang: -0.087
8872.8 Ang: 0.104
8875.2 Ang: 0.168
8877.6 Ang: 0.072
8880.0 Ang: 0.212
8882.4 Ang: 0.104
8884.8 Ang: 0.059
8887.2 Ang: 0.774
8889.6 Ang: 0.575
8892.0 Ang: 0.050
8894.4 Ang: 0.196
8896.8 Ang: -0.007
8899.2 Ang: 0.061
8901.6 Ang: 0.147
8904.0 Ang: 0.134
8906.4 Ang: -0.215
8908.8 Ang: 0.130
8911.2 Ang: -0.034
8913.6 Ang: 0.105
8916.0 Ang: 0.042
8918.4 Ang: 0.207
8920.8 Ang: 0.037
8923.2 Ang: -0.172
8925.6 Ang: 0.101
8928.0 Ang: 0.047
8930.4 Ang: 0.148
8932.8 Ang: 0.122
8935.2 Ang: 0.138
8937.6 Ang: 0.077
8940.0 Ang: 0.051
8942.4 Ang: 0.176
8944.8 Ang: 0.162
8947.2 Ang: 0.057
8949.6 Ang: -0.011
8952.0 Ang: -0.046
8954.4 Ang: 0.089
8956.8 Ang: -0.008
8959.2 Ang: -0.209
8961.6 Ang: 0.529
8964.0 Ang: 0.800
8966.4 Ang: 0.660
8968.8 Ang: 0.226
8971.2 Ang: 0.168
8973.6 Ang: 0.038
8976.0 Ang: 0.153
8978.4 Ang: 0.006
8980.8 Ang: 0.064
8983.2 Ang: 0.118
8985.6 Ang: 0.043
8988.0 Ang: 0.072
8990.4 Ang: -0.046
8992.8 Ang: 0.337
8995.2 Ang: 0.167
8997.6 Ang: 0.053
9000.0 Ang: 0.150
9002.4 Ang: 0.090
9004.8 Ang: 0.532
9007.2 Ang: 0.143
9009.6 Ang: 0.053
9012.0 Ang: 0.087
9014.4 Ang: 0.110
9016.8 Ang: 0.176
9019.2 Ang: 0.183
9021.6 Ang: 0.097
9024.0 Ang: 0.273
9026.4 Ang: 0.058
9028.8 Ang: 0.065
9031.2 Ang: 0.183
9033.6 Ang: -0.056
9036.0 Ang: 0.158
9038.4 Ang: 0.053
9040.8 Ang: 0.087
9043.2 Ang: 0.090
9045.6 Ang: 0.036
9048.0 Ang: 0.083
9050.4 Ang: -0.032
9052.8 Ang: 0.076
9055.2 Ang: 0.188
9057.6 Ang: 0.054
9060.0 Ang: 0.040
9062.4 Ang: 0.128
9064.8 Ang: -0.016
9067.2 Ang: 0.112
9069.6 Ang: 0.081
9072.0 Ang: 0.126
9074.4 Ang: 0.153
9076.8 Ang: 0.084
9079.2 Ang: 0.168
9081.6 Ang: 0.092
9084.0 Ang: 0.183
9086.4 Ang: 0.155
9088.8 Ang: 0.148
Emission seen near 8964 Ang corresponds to H-beta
